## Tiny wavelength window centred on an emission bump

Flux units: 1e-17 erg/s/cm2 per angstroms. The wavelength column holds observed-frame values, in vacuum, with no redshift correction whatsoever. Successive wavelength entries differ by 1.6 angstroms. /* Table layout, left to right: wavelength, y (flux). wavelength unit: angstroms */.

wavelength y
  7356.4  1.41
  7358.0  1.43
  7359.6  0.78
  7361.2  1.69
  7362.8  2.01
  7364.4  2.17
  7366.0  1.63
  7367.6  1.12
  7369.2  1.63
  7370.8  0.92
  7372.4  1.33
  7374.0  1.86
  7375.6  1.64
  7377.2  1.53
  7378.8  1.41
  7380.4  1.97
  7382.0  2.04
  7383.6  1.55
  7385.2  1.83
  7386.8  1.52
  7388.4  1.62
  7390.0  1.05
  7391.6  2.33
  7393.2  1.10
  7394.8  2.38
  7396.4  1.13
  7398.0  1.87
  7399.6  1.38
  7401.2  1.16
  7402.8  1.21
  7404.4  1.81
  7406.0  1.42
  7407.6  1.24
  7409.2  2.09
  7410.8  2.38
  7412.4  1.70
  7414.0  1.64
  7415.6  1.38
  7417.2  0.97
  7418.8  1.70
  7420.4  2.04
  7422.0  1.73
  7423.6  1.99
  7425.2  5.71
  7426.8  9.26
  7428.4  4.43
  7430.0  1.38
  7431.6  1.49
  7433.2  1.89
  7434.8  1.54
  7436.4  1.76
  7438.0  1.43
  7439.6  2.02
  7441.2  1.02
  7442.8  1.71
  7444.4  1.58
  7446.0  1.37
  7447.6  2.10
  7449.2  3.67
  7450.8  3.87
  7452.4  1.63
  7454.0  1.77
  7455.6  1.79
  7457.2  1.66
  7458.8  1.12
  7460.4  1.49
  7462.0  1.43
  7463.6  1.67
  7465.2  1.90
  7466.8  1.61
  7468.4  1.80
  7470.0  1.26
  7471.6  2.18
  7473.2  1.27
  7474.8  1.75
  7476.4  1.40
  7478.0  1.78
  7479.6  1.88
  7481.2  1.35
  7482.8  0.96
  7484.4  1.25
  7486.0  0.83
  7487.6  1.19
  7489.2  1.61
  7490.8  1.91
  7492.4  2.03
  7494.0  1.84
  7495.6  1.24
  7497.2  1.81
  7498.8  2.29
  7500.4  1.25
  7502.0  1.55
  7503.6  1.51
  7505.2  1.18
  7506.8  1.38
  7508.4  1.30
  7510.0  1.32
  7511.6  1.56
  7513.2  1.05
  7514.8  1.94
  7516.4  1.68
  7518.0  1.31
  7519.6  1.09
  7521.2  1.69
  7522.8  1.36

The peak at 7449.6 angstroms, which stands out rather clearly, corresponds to [N II] 6583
